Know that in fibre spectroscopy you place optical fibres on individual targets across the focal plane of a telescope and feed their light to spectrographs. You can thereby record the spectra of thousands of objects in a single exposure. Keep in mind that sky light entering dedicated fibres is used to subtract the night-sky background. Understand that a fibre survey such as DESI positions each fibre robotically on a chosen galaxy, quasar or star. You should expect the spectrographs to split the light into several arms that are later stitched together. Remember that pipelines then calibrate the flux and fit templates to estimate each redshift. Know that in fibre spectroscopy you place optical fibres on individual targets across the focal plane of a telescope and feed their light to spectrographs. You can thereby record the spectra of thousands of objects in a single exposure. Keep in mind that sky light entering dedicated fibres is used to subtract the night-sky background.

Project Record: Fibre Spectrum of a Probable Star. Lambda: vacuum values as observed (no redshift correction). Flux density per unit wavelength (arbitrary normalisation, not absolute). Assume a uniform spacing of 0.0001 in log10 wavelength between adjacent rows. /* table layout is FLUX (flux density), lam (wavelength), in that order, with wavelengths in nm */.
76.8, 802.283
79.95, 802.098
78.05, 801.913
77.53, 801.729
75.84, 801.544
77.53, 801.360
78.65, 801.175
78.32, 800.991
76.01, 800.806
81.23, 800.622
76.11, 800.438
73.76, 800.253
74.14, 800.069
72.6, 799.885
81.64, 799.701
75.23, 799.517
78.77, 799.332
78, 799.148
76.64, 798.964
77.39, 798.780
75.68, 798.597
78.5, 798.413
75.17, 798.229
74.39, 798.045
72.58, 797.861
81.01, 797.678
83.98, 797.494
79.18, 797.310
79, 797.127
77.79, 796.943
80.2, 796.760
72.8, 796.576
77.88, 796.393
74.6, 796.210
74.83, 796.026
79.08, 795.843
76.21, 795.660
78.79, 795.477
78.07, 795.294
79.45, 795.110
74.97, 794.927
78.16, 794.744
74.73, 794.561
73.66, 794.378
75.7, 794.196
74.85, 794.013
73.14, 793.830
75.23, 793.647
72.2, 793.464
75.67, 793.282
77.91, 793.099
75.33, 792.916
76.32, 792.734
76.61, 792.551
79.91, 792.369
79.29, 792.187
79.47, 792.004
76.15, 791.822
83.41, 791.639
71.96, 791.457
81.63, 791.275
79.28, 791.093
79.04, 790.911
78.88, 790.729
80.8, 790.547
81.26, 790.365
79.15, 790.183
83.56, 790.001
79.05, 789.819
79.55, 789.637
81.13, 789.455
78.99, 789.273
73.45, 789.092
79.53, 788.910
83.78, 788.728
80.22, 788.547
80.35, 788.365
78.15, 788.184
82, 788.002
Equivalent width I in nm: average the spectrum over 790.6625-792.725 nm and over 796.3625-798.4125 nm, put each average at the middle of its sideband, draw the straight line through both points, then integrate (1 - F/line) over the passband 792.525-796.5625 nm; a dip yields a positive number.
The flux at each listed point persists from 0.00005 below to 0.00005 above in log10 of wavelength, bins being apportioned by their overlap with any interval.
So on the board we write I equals 0.11 nm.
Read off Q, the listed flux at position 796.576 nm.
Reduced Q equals 72.8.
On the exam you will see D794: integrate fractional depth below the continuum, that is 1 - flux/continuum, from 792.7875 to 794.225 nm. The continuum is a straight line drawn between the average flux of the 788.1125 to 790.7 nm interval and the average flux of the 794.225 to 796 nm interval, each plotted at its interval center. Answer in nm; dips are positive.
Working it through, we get 0.05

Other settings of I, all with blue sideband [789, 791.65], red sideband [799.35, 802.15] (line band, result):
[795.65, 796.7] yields 0.03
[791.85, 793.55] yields 0.04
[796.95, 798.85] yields 0.00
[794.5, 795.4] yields 0.01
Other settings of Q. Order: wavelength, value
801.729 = 77.53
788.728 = 83.78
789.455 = 81.13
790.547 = 80.8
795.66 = 76.21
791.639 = 83.41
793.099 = 77.91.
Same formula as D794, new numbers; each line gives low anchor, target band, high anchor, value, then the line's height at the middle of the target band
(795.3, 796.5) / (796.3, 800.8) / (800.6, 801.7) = 0.01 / 77.3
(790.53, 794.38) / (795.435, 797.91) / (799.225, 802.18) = -0.02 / 77.2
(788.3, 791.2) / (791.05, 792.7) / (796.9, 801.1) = 0.02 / 79.3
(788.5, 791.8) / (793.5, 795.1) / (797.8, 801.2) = 0.06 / 78.3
